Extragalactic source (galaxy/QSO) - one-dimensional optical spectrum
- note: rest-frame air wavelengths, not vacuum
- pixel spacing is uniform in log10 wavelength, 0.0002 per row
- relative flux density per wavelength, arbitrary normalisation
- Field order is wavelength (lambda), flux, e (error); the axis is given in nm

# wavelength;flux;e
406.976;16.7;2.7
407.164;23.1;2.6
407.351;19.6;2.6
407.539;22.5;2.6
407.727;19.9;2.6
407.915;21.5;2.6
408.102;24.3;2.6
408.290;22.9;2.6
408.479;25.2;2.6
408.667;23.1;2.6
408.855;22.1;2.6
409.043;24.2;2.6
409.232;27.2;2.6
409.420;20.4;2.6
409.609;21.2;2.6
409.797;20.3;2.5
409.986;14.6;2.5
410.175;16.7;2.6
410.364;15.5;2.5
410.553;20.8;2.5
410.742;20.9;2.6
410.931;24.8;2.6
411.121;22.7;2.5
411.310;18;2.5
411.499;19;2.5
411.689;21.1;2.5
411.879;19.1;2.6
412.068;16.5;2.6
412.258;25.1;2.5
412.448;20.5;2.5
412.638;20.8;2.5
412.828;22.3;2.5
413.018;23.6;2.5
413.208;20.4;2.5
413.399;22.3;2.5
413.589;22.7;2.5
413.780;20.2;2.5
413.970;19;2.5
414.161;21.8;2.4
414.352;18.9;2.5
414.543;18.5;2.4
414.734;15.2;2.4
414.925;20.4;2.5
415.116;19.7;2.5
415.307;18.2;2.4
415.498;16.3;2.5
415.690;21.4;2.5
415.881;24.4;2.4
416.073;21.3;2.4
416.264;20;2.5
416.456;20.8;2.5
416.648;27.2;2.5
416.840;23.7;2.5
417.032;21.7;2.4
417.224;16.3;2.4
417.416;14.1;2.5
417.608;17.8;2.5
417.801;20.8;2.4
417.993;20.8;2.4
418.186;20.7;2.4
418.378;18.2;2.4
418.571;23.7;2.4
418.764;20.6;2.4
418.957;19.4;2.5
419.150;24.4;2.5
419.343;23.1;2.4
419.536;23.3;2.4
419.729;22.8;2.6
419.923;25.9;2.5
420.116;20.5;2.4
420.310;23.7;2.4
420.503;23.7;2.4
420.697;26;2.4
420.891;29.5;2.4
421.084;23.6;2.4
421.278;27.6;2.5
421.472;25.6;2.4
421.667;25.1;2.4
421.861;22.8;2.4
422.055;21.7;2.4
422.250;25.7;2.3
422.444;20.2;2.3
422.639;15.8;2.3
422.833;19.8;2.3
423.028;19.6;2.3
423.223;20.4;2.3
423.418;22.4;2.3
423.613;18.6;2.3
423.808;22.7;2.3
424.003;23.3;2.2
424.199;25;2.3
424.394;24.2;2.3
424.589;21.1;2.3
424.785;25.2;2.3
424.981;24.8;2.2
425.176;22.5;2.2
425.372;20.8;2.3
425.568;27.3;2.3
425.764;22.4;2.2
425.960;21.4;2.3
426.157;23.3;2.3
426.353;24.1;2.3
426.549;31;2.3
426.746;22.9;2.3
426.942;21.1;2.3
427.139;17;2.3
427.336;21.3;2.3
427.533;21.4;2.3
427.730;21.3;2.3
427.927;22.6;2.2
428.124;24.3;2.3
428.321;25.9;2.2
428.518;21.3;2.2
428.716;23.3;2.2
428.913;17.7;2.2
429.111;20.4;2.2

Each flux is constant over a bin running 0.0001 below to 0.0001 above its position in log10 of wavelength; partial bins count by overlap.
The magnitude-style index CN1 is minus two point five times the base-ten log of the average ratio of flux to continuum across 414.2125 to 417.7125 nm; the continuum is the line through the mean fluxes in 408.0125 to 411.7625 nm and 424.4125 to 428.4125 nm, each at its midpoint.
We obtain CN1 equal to 0.11 mag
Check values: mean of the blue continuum 21.2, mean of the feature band 19.8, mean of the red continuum 23.1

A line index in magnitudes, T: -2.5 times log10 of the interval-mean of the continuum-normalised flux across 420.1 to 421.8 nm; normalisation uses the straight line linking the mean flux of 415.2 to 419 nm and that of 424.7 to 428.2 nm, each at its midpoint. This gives -0.17 mag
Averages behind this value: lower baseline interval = 20.4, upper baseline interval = 23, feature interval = 25.2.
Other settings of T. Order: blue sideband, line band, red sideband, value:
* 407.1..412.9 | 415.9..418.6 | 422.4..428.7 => 0.06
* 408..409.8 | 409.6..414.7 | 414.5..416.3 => 0.06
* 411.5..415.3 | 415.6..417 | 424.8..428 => -0.09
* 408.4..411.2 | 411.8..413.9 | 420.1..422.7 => 0.04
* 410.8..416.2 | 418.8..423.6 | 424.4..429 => -0.05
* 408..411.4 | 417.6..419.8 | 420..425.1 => 0.06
